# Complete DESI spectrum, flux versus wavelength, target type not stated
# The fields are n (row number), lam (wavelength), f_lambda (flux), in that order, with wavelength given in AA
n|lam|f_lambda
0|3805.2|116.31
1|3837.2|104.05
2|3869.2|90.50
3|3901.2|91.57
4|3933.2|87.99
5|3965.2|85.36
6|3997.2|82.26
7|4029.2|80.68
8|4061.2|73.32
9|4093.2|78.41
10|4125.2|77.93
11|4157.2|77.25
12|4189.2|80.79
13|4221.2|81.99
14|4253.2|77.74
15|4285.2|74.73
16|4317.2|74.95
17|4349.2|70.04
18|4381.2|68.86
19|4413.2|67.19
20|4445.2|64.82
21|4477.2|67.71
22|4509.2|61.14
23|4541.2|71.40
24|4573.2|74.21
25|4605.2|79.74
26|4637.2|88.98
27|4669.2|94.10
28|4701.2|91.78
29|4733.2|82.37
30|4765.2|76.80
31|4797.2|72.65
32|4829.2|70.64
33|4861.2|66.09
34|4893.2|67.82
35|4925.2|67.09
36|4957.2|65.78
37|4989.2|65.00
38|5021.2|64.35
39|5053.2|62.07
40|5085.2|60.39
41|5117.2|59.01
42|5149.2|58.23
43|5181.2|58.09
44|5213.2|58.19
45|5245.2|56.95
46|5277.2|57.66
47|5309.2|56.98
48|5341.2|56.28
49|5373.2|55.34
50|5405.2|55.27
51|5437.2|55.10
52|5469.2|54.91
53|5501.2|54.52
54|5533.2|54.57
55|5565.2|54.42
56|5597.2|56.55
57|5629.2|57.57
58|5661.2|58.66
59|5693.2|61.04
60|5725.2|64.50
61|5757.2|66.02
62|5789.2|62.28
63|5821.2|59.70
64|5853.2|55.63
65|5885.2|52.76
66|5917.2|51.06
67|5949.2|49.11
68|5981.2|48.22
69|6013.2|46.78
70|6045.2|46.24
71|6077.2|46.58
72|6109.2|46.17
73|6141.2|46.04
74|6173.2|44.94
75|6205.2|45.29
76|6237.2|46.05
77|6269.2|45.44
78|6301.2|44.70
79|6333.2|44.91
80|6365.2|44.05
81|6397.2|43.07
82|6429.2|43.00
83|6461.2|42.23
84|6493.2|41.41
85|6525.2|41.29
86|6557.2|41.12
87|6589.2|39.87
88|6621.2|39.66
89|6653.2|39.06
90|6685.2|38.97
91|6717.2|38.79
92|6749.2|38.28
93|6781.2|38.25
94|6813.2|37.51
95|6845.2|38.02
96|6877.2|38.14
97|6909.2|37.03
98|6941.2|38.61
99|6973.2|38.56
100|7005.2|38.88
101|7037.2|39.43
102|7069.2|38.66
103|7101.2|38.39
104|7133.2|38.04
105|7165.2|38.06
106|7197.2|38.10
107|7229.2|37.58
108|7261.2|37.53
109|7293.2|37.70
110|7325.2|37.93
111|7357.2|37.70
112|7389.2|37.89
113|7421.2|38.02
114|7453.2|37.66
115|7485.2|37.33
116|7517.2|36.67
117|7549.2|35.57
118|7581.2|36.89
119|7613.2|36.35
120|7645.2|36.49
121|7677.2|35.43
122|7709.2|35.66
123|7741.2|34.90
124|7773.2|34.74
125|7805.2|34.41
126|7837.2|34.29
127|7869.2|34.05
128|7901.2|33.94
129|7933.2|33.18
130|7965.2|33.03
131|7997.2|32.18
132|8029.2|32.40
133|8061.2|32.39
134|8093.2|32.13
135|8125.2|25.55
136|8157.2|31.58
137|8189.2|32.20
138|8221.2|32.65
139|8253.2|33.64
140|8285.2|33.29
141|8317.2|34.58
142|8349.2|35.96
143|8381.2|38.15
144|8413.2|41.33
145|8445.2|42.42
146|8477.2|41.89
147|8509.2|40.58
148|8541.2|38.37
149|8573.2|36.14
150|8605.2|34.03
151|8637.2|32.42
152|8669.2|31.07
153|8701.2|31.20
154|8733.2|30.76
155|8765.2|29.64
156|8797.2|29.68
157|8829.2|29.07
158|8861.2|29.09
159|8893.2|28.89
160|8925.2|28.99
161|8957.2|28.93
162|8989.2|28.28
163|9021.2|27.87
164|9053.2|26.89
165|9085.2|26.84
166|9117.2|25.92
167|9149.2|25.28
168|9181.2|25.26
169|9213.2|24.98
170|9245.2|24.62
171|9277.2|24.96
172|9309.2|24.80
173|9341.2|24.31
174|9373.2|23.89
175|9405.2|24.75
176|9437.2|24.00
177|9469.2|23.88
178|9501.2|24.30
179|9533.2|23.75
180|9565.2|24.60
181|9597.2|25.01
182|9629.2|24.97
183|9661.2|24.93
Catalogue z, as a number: 2.02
